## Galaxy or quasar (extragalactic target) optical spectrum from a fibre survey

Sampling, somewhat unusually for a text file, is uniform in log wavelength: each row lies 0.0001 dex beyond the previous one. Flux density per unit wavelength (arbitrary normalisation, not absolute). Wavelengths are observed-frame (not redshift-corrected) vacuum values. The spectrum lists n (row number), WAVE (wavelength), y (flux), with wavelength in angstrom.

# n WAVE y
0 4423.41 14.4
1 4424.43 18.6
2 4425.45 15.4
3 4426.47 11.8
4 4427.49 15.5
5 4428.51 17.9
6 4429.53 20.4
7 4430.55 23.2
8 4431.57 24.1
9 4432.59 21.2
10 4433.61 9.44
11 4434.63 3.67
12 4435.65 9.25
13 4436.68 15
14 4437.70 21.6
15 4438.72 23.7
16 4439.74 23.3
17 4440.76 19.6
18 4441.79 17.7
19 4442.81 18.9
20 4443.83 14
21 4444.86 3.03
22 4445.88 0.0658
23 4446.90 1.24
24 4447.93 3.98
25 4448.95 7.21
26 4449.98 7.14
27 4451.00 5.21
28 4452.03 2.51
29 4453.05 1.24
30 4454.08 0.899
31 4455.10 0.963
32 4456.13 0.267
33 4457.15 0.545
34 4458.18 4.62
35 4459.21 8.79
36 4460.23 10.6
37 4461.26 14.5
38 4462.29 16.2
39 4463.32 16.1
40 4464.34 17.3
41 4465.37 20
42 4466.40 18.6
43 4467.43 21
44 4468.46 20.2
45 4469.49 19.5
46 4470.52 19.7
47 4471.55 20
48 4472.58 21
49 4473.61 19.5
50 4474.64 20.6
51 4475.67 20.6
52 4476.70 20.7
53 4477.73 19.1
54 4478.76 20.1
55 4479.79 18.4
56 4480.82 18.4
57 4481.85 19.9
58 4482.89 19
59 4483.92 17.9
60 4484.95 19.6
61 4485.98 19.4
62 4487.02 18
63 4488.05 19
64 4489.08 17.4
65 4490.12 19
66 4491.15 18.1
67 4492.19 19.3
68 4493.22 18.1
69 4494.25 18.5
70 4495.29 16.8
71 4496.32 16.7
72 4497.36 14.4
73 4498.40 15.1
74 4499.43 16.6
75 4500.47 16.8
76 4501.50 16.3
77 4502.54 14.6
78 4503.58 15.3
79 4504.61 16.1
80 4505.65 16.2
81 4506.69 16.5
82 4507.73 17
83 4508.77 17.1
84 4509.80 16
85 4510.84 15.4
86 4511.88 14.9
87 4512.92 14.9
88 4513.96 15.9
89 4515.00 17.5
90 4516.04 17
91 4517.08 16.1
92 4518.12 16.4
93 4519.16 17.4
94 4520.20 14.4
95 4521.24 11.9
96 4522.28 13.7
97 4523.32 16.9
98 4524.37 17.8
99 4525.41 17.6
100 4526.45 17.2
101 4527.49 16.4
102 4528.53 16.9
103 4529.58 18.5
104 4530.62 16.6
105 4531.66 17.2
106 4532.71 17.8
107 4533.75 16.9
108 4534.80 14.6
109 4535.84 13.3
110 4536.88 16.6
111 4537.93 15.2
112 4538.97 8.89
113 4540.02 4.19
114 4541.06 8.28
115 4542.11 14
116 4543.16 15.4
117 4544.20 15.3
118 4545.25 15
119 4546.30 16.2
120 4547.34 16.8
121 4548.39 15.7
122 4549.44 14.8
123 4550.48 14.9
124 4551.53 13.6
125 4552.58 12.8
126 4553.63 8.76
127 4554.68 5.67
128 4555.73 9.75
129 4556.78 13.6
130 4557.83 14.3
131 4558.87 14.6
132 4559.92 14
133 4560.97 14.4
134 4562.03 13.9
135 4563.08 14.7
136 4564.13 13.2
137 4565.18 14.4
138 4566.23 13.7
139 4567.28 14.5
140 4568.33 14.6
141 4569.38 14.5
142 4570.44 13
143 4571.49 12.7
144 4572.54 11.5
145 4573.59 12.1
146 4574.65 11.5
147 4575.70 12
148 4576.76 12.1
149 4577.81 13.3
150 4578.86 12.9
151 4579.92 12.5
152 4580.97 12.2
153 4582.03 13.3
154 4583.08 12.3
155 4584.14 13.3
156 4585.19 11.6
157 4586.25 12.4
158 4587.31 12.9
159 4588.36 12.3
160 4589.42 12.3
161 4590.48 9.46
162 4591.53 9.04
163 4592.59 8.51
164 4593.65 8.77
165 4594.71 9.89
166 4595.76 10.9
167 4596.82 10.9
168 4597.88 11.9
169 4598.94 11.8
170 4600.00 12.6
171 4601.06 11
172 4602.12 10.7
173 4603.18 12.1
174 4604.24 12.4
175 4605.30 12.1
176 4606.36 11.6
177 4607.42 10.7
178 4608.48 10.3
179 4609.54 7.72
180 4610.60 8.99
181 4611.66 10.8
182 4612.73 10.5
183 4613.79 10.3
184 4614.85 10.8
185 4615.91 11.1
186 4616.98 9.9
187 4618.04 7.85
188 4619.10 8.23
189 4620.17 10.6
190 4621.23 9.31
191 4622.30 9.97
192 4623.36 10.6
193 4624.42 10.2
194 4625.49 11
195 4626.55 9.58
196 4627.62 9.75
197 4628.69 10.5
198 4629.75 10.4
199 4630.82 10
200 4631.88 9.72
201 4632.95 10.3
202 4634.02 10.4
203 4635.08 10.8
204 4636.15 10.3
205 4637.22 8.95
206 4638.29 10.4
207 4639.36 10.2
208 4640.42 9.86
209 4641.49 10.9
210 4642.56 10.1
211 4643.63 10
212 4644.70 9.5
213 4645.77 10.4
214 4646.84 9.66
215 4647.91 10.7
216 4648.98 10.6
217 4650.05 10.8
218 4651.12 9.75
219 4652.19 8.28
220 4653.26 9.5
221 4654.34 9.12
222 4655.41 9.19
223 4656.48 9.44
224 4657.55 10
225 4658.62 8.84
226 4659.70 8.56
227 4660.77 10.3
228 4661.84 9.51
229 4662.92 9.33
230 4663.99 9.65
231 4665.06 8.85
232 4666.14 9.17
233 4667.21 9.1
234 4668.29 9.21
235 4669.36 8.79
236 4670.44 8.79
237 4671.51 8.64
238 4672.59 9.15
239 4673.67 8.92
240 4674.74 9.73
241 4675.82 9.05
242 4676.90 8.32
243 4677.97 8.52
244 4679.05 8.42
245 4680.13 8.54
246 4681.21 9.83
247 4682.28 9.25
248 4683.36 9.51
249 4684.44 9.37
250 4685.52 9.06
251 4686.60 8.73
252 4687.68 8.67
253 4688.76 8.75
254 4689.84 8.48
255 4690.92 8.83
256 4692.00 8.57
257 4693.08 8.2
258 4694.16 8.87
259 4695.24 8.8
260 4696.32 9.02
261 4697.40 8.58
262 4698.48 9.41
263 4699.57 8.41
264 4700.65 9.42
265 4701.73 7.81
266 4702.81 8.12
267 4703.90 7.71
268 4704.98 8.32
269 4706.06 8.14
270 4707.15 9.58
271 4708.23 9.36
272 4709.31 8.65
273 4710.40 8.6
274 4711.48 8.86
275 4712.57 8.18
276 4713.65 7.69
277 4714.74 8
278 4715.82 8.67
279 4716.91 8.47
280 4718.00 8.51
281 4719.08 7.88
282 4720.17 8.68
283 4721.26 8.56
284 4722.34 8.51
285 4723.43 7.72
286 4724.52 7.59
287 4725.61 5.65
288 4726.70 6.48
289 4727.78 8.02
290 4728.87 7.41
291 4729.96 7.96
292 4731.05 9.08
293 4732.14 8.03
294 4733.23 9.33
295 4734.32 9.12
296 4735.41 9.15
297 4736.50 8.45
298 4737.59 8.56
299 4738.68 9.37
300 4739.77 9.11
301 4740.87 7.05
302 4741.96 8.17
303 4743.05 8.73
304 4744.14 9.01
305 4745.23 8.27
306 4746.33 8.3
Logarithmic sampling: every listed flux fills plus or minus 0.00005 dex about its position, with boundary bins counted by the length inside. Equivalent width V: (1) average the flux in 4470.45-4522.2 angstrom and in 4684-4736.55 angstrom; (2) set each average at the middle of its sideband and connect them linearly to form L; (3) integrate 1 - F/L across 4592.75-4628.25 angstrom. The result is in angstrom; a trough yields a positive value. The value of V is 6.2 angstrom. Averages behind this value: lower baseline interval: 17.4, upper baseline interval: 8.44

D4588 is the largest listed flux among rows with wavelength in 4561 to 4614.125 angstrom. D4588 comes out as 14.7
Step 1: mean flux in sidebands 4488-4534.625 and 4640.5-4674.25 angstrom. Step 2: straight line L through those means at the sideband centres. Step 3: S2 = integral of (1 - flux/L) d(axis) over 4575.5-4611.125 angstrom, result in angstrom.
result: 3.5 angstrom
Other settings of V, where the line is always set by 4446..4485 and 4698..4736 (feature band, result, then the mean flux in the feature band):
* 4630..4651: -0.75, 10.2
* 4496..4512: -4.35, 16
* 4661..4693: 0.41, 8.99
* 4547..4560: -1.54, 12.9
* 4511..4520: -2.81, 16.2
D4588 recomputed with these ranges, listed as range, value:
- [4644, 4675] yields 10.8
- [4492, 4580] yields 19.3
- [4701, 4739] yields 9.58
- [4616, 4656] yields 11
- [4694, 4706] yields 9.42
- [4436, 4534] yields 23.7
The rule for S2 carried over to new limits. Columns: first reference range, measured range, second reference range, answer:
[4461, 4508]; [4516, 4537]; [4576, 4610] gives -0.9 angstrom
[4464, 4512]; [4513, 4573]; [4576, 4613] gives 0.8 angstrom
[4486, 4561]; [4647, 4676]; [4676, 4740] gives 2.5 angstrom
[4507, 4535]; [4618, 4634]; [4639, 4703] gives 2.0 angstrom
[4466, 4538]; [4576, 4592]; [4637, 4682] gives 1.4 angstrom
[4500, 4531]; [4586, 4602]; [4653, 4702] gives 2.2 angstrom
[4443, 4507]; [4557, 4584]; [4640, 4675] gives -3.3 angstrom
